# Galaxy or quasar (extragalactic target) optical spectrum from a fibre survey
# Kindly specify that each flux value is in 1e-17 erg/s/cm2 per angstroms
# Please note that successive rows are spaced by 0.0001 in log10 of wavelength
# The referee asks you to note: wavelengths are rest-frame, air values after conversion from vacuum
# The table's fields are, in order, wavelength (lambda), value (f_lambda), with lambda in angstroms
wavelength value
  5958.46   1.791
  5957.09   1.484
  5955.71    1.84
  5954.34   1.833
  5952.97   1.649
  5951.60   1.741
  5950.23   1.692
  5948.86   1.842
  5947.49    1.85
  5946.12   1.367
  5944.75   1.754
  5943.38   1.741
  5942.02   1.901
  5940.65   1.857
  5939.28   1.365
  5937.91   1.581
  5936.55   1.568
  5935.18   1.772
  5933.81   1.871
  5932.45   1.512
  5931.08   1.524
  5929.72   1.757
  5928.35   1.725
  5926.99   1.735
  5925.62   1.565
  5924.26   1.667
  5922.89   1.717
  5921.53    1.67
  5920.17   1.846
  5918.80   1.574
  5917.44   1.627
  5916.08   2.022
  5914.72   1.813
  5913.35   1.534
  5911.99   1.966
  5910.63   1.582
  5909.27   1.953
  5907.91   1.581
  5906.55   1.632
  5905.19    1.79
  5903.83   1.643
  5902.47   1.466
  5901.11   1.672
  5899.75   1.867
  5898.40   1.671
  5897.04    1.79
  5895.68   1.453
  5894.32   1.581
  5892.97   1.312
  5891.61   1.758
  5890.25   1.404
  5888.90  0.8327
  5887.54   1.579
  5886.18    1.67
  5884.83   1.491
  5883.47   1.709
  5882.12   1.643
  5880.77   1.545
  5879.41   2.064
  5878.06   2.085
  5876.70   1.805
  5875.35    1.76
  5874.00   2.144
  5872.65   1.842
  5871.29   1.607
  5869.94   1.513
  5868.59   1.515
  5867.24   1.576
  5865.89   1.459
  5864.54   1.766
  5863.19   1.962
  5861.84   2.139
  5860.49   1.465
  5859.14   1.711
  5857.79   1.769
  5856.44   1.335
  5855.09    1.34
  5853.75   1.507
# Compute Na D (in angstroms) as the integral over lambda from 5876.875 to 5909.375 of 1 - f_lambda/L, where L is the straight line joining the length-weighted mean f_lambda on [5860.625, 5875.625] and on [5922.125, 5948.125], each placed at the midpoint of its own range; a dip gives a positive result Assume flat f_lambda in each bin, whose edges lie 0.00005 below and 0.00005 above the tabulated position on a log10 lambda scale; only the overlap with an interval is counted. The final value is 1.7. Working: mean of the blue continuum 1.74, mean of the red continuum 1.68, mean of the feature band 1.63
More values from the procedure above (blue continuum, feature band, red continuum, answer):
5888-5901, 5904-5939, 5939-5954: -1.6 angstroms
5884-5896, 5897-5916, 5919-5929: -1.8 angstroms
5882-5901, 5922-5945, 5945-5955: -0.2 angstroms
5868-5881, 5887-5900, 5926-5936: 1.8 angstroms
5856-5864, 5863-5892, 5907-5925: 1.3 angstroms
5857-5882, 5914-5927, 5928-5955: -0.1 angstroms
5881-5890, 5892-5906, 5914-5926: -0.4 angstroms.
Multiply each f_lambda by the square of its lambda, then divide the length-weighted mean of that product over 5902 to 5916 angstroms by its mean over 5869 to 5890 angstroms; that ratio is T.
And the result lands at 1.03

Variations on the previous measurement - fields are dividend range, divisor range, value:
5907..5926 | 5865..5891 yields 1.06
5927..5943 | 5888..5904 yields 1.11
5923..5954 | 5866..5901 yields 1.04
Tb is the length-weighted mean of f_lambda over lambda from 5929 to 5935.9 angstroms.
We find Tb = 1.69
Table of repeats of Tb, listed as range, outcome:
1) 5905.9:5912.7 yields 1.74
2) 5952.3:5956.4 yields 1.77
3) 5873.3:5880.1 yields 1.97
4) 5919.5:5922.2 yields 1.76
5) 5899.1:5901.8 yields 1.77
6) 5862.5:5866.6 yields 1.73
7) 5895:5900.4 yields 1.7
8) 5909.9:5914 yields 1.7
